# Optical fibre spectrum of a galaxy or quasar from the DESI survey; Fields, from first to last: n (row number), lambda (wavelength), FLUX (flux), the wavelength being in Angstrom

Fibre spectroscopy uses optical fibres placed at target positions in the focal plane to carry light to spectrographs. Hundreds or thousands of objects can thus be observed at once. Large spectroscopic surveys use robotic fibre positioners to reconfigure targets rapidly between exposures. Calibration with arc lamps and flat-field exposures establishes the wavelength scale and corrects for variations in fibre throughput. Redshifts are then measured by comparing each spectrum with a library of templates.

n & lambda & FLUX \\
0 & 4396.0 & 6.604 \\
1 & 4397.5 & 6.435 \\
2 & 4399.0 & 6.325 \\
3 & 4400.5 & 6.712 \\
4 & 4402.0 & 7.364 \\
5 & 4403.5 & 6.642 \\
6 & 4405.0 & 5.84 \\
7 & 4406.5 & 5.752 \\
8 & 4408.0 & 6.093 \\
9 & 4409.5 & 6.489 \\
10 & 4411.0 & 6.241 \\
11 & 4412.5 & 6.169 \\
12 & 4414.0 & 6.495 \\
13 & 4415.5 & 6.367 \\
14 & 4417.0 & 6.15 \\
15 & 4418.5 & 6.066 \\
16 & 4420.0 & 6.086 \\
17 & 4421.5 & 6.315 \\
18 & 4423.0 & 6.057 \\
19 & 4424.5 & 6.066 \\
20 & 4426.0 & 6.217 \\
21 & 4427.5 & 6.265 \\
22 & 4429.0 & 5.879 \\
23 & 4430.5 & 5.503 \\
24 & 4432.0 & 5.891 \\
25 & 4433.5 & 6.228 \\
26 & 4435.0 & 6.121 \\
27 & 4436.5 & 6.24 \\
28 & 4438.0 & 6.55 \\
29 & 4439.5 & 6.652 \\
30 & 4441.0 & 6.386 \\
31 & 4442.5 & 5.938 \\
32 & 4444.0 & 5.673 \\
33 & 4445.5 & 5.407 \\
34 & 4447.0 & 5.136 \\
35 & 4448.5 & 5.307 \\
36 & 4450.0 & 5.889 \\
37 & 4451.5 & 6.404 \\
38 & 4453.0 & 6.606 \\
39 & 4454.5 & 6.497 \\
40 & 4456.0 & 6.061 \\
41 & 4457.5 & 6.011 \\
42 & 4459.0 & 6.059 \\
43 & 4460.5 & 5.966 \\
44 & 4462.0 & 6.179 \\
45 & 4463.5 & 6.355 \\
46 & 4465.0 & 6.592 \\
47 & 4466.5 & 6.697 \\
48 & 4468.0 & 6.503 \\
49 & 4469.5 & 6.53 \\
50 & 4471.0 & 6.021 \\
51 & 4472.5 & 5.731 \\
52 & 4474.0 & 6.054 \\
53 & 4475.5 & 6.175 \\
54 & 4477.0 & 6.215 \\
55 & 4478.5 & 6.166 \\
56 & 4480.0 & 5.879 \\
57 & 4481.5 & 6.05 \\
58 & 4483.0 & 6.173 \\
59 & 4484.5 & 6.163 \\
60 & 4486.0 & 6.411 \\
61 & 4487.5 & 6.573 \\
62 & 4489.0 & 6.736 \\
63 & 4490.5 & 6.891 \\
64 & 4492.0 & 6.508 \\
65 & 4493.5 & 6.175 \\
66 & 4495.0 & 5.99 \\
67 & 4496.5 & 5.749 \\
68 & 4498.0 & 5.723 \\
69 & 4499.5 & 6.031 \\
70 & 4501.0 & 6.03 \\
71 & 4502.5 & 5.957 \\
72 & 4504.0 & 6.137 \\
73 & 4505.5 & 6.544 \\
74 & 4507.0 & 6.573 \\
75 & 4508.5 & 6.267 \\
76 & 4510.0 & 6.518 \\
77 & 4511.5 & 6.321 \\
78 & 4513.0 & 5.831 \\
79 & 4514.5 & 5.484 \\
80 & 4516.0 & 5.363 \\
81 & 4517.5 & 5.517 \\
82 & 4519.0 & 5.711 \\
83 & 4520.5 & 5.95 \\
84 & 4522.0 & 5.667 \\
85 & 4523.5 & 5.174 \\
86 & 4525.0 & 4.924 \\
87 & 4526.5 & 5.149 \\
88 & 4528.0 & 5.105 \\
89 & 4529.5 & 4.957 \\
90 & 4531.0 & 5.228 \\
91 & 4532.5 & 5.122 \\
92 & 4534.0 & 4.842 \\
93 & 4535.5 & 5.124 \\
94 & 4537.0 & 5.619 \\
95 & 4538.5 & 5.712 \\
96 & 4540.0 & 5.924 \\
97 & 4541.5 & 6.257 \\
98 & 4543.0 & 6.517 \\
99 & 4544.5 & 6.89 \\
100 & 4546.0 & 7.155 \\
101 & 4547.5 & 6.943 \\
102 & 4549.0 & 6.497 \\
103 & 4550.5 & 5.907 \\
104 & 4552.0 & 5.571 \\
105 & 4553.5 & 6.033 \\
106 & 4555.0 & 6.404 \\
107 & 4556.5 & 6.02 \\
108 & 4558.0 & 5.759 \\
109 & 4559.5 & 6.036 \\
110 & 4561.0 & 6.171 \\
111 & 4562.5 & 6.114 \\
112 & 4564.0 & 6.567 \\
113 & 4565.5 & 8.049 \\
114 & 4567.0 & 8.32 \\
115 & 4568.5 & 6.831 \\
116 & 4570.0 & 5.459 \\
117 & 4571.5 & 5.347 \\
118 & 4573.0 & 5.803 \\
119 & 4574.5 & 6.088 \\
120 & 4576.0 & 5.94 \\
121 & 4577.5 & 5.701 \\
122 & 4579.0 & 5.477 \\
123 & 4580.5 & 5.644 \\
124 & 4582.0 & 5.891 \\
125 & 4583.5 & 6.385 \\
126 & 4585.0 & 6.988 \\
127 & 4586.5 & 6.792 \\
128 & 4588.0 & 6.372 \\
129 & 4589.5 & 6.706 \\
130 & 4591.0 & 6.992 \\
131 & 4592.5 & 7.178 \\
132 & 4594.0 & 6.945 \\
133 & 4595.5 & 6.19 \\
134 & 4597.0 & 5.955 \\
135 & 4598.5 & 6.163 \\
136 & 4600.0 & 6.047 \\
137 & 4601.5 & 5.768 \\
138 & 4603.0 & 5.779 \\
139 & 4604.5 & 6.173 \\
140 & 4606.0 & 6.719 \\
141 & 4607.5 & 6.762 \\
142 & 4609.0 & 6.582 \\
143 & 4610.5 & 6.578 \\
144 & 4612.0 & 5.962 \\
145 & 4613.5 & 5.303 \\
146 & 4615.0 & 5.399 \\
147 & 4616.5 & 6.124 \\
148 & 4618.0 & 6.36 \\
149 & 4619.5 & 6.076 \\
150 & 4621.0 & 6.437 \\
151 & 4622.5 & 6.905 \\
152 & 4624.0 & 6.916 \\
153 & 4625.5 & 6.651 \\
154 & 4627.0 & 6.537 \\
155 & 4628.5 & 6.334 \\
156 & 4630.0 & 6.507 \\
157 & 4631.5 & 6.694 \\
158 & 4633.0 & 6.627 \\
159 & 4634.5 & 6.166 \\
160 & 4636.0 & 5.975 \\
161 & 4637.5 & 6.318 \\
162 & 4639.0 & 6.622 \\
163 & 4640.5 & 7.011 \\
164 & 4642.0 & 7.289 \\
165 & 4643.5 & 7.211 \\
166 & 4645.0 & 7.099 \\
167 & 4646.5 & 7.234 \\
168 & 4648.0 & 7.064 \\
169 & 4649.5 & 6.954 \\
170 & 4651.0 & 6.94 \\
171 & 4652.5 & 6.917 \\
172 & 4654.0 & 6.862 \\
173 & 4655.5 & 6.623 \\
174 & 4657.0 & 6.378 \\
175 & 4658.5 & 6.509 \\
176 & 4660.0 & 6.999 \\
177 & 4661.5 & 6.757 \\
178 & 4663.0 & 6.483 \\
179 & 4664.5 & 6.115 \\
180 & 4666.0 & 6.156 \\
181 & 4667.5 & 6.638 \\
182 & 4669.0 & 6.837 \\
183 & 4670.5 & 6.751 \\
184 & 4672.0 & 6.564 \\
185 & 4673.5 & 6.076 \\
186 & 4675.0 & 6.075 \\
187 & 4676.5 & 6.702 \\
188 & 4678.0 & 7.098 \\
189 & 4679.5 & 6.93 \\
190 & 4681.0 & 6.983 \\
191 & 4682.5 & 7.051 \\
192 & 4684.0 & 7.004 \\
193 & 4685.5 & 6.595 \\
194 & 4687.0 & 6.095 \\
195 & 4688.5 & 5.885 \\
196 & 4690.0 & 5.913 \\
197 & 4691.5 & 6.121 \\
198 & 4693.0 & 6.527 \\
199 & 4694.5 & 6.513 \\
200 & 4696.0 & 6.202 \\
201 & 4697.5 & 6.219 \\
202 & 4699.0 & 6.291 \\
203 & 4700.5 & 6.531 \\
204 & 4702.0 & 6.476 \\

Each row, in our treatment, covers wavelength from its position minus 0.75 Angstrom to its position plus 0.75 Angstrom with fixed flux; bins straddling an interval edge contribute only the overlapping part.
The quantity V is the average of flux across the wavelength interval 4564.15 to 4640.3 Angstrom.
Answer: 6.36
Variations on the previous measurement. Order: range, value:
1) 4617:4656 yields 6.7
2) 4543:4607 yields 6.33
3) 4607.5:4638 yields 6.33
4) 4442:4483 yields 6.08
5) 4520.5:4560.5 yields 5.8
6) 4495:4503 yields 5.9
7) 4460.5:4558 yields 6.02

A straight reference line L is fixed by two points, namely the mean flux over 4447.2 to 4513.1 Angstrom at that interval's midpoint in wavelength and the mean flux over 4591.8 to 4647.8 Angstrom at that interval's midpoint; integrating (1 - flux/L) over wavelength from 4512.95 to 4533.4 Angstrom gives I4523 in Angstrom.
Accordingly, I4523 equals 3.0 Angstrom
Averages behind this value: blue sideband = 6.2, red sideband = 6.45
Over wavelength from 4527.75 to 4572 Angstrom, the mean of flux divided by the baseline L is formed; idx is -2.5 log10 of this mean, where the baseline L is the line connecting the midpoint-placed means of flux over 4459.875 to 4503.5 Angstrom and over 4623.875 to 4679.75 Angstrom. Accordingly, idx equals 0.05 mag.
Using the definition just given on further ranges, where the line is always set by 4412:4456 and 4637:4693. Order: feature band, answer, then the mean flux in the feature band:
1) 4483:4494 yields -0.043 mag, 6.48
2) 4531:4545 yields 0.112 mag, 5.73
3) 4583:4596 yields -0.043 mag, 6.74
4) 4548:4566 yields 0.026 mag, 6.25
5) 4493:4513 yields 0.021 mag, 6.14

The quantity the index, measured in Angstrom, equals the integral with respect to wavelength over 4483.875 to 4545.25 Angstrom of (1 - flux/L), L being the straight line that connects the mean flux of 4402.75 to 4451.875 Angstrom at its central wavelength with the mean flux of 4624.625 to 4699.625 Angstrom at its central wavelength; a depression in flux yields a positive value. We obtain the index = 3.7 Angstrom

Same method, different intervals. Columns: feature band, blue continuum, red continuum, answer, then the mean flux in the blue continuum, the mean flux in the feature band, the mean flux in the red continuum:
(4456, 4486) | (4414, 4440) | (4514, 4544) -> -1.64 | 6.16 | 6.19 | 5.48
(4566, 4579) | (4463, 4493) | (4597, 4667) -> 0.50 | 6.32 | 6.18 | 6.5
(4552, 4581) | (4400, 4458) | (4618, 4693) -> 1.12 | 6.15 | 6.19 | 6.62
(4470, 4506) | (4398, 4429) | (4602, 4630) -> 0.68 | 6.28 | 6.17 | 6.31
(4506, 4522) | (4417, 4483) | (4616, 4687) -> 0.85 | 6.11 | 5.95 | 6.66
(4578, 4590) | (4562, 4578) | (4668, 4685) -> 0.34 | 6.4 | 6.26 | 6.73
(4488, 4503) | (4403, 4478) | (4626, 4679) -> 0.19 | 6.13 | 6.19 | 6.66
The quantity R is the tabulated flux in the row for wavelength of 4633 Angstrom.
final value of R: 6.627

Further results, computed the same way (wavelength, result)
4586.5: 6.792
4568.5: 6.831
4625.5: 6.651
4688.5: 5.885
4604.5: 6.173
